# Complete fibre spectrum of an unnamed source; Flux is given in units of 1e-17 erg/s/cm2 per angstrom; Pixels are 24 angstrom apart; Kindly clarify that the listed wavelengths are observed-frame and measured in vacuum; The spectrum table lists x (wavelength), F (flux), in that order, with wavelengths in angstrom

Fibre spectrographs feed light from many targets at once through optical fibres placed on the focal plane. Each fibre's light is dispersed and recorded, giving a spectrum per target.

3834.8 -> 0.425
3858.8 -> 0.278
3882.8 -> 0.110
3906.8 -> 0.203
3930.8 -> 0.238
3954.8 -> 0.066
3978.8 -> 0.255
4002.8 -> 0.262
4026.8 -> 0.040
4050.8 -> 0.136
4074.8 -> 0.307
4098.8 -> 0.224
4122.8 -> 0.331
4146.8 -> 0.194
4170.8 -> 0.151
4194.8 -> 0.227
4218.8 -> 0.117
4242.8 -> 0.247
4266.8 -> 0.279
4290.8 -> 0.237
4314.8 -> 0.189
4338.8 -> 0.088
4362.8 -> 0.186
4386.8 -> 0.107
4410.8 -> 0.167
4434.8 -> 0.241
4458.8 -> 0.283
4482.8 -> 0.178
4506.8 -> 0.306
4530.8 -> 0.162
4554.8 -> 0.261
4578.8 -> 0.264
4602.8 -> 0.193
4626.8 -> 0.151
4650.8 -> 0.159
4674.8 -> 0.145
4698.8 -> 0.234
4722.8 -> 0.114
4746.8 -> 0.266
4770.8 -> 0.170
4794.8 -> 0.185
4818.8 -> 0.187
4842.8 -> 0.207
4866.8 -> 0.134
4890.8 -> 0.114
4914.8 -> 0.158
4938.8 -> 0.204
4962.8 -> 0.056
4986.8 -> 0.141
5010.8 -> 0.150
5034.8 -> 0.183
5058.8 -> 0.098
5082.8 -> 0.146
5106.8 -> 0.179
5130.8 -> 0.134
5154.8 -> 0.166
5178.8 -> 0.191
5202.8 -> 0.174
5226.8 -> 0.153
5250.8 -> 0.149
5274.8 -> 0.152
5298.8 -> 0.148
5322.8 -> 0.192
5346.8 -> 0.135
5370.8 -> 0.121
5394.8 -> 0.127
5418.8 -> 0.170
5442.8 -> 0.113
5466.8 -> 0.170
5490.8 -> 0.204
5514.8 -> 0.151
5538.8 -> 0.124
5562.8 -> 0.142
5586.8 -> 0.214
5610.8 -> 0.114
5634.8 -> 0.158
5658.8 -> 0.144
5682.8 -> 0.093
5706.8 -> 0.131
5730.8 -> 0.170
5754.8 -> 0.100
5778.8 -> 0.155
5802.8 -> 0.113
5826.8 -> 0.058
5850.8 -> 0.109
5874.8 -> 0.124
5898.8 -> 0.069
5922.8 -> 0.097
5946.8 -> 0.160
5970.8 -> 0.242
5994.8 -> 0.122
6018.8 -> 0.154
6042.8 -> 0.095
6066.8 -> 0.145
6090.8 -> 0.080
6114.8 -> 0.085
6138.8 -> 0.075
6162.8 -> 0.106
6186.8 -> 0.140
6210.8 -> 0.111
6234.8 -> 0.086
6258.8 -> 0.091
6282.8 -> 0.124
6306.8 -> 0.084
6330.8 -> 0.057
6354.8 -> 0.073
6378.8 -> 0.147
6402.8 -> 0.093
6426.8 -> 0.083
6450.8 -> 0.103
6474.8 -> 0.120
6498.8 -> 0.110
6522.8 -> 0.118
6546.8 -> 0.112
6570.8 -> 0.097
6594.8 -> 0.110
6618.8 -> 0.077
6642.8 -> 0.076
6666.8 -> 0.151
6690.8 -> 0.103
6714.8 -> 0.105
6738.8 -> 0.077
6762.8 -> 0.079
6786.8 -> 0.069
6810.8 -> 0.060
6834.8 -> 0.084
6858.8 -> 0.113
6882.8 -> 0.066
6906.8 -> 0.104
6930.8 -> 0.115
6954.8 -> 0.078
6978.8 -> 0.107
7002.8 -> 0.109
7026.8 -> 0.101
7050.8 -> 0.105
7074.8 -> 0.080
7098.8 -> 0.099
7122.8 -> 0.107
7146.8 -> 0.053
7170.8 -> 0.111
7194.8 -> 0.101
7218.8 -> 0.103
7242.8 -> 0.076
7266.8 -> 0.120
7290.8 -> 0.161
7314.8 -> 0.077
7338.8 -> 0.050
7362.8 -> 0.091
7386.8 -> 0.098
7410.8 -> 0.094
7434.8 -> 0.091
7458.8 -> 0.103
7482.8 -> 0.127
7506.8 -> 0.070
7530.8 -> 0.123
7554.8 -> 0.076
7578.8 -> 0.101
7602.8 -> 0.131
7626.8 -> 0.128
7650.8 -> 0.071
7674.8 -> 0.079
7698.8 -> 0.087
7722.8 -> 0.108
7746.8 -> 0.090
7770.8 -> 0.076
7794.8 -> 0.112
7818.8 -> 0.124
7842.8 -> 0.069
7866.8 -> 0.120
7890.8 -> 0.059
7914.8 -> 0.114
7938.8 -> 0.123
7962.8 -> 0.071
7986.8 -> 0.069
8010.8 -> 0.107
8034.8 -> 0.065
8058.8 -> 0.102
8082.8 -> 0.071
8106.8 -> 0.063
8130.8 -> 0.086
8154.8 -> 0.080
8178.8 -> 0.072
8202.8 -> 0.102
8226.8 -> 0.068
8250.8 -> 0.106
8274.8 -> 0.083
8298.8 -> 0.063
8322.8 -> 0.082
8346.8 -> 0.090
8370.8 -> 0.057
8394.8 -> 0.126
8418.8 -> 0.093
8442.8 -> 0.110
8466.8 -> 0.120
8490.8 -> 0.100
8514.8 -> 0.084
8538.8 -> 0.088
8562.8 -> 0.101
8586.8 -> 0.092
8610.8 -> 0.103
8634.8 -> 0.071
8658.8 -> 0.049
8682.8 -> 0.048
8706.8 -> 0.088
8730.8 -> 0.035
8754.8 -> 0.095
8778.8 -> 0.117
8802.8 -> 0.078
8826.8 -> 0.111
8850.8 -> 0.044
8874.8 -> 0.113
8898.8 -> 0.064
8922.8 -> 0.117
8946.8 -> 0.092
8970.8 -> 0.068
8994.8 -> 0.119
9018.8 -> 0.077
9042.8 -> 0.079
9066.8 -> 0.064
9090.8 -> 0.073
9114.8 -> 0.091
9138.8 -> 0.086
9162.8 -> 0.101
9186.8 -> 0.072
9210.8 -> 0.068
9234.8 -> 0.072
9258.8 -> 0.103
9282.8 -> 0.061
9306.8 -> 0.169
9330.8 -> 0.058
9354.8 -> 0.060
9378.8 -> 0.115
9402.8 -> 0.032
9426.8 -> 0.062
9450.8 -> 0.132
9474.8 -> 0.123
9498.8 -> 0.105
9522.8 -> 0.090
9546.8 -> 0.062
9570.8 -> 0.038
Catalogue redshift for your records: 1.622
